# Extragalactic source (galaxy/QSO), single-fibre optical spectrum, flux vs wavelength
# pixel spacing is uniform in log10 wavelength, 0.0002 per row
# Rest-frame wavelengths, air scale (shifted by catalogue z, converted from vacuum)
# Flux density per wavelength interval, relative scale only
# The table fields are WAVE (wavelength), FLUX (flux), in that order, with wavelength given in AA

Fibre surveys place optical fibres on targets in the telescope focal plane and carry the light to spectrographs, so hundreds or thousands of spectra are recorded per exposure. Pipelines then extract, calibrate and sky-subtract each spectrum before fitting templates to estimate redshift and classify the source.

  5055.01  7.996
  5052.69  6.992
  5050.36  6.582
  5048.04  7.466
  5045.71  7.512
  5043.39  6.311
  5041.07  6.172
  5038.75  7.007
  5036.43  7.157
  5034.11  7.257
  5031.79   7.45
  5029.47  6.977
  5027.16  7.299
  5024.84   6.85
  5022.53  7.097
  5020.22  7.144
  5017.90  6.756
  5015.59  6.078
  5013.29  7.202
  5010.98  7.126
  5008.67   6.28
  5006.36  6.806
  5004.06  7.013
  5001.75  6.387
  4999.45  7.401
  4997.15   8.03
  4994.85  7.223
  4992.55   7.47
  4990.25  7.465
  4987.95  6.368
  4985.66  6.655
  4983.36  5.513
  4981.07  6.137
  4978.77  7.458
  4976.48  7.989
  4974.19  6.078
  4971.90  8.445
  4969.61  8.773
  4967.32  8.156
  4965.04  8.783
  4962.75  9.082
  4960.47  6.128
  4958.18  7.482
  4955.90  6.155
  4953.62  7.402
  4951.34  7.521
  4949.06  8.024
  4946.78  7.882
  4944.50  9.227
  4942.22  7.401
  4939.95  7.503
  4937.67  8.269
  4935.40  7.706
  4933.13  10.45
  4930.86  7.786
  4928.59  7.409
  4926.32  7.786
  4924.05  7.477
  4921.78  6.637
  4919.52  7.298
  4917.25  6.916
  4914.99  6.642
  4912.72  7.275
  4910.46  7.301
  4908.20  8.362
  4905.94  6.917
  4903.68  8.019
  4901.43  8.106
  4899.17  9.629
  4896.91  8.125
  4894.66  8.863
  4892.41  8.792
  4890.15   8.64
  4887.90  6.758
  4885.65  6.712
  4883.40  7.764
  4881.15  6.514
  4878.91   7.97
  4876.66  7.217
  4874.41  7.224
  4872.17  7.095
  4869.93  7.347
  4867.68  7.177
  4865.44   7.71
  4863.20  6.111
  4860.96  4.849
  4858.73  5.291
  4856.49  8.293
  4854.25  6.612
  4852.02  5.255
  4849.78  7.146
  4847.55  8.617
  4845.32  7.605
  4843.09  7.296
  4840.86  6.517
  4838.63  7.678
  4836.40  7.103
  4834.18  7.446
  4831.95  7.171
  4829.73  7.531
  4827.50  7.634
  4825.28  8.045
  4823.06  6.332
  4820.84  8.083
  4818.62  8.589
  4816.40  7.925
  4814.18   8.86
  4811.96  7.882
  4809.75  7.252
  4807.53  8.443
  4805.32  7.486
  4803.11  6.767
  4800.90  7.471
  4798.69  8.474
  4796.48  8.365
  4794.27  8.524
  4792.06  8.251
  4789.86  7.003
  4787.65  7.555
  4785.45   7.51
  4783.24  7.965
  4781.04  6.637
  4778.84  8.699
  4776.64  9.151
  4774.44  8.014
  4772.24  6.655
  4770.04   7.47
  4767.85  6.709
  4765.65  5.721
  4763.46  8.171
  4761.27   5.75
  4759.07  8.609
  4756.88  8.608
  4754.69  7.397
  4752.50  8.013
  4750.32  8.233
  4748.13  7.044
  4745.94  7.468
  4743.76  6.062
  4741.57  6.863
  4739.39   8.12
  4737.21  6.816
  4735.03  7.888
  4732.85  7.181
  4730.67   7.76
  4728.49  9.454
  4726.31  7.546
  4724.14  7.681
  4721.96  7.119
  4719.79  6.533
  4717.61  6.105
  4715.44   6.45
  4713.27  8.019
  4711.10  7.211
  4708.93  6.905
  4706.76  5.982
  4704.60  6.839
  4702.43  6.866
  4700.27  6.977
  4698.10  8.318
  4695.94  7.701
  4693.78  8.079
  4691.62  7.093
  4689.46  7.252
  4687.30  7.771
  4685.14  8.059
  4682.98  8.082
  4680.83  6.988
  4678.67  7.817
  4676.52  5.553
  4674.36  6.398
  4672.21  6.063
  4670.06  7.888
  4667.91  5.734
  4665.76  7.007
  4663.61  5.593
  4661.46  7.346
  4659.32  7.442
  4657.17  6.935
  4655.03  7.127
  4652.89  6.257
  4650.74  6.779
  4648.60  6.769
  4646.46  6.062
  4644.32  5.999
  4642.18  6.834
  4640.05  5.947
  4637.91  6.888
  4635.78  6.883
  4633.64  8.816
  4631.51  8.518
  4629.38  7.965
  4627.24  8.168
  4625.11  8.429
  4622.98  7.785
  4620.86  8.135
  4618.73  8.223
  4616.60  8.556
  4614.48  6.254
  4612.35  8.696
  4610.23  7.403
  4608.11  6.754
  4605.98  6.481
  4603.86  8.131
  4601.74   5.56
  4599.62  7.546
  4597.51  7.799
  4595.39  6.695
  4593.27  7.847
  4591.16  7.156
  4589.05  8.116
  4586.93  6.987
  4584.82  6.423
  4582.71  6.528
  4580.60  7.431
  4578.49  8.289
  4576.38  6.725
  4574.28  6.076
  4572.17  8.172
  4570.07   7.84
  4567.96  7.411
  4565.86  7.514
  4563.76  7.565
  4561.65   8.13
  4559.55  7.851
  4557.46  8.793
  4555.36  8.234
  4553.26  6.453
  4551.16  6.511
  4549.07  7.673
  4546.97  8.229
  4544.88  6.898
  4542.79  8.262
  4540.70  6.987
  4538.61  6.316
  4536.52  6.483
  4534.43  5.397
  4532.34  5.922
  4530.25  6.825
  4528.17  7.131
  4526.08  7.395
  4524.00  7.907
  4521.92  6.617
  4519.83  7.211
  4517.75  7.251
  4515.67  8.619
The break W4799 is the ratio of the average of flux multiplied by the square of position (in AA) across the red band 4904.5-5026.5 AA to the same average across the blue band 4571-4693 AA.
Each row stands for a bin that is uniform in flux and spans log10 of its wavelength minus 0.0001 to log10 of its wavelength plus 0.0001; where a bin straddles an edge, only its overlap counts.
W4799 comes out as 1.18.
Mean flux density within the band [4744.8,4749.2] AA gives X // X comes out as 7.24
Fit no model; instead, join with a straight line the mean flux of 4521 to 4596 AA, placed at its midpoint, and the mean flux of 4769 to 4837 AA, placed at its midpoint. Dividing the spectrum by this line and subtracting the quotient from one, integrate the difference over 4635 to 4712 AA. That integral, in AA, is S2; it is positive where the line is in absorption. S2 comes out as 5.8 AA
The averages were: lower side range 7.25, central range 6.93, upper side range 7.76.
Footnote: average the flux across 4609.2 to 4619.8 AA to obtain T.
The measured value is 7.83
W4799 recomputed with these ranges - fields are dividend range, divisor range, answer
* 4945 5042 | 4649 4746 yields 1.14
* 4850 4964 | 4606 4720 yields 1.16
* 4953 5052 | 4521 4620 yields 1.17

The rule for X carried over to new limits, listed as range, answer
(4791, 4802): 8.21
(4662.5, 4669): 6.12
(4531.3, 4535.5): 5.66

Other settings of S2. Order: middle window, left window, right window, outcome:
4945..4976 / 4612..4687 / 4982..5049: -3.3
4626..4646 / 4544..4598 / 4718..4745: 0.3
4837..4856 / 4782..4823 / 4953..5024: 1.4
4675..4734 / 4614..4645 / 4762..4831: 2.7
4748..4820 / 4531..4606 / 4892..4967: -1.5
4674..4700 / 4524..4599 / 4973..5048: -1.0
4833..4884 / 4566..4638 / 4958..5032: 1.8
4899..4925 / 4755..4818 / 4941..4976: 1.0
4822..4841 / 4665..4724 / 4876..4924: 0.4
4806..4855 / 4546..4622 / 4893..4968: 1.3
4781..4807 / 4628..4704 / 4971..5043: -2.5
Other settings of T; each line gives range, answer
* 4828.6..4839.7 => 7.38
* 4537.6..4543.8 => 7.19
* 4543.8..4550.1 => 7.6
